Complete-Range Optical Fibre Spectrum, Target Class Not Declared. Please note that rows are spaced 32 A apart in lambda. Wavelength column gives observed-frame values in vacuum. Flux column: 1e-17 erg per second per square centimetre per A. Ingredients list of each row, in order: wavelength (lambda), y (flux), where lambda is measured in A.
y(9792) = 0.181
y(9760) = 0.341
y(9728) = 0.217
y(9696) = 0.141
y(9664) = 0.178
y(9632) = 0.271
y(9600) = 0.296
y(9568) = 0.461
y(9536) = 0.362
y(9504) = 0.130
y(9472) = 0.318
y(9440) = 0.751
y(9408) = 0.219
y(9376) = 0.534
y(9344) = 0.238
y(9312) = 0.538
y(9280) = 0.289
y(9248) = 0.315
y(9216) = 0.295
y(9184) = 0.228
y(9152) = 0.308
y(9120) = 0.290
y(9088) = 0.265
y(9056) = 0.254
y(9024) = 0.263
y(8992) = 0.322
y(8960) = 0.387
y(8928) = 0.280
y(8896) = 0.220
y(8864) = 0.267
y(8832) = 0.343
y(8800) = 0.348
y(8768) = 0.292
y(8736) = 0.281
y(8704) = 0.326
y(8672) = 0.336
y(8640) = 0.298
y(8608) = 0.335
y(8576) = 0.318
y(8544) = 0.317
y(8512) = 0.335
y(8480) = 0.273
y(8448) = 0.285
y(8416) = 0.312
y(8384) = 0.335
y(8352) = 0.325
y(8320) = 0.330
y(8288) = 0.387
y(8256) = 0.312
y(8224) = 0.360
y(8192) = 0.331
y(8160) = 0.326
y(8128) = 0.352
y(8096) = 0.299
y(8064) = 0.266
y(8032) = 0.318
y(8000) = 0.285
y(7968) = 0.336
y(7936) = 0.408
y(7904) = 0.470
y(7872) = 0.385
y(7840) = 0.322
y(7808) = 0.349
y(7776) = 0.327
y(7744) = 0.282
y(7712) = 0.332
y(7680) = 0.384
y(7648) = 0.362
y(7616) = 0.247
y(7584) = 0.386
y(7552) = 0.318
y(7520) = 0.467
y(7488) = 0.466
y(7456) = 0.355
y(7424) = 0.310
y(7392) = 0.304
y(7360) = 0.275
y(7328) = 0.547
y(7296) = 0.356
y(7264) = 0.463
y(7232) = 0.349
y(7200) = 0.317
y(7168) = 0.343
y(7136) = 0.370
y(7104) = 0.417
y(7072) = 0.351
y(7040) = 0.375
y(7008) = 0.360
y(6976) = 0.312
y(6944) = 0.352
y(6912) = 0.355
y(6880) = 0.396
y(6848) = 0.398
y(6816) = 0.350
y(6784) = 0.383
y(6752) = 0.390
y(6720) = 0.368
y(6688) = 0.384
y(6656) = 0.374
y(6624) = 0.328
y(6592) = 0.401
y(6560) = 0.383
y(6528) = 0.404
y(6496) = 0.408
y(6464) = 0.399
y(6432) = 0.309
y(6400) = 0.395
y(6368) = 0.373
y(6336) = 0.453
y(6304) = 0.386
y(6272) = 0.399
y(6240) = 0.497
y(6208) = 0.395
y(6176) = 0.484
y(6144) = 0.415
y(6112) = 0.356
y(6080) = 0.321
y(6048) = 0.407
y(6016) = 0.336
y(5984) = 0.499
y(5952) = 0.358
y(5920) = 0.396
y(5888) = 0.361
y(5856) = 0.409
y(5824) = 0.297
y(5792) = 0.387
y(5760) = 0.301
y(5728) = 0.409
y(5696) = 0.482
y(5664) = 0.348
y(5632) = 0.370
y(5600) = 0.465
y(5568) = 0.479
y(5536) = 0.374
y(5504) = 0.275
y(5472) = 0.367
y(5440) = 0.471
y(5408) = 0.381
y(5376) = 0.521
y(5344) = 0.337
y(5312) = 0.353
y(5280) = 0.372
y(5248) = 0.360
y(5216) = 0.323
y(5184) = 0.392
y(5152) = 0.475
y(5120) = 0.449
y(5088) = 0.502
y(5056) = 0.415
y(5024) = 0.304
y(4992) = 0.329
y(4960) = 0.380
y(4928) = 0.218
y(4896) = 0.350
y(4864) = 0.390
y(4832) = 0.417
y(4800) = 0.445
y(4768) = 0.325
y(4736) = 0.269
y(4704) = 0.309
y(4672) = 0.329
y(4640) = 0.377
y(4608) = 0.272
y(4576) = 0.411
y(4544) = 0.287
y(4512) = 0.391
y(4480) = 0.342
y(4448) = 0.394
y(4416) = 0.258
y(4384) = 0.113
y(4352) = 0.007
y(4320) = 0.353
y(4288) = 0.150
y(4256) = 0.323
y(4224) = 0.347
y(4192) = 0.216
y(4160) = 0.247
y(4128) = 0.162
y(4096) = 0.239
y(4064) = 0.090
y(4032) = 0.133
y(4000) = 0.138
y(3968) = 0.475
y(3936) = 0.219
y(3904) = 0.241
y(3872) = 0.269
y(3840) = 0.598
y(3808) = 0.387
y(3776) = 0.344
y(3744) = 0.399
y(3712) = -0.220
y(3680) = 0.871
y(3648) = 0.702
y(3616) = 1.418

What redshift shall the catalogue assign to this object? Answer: 0.115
